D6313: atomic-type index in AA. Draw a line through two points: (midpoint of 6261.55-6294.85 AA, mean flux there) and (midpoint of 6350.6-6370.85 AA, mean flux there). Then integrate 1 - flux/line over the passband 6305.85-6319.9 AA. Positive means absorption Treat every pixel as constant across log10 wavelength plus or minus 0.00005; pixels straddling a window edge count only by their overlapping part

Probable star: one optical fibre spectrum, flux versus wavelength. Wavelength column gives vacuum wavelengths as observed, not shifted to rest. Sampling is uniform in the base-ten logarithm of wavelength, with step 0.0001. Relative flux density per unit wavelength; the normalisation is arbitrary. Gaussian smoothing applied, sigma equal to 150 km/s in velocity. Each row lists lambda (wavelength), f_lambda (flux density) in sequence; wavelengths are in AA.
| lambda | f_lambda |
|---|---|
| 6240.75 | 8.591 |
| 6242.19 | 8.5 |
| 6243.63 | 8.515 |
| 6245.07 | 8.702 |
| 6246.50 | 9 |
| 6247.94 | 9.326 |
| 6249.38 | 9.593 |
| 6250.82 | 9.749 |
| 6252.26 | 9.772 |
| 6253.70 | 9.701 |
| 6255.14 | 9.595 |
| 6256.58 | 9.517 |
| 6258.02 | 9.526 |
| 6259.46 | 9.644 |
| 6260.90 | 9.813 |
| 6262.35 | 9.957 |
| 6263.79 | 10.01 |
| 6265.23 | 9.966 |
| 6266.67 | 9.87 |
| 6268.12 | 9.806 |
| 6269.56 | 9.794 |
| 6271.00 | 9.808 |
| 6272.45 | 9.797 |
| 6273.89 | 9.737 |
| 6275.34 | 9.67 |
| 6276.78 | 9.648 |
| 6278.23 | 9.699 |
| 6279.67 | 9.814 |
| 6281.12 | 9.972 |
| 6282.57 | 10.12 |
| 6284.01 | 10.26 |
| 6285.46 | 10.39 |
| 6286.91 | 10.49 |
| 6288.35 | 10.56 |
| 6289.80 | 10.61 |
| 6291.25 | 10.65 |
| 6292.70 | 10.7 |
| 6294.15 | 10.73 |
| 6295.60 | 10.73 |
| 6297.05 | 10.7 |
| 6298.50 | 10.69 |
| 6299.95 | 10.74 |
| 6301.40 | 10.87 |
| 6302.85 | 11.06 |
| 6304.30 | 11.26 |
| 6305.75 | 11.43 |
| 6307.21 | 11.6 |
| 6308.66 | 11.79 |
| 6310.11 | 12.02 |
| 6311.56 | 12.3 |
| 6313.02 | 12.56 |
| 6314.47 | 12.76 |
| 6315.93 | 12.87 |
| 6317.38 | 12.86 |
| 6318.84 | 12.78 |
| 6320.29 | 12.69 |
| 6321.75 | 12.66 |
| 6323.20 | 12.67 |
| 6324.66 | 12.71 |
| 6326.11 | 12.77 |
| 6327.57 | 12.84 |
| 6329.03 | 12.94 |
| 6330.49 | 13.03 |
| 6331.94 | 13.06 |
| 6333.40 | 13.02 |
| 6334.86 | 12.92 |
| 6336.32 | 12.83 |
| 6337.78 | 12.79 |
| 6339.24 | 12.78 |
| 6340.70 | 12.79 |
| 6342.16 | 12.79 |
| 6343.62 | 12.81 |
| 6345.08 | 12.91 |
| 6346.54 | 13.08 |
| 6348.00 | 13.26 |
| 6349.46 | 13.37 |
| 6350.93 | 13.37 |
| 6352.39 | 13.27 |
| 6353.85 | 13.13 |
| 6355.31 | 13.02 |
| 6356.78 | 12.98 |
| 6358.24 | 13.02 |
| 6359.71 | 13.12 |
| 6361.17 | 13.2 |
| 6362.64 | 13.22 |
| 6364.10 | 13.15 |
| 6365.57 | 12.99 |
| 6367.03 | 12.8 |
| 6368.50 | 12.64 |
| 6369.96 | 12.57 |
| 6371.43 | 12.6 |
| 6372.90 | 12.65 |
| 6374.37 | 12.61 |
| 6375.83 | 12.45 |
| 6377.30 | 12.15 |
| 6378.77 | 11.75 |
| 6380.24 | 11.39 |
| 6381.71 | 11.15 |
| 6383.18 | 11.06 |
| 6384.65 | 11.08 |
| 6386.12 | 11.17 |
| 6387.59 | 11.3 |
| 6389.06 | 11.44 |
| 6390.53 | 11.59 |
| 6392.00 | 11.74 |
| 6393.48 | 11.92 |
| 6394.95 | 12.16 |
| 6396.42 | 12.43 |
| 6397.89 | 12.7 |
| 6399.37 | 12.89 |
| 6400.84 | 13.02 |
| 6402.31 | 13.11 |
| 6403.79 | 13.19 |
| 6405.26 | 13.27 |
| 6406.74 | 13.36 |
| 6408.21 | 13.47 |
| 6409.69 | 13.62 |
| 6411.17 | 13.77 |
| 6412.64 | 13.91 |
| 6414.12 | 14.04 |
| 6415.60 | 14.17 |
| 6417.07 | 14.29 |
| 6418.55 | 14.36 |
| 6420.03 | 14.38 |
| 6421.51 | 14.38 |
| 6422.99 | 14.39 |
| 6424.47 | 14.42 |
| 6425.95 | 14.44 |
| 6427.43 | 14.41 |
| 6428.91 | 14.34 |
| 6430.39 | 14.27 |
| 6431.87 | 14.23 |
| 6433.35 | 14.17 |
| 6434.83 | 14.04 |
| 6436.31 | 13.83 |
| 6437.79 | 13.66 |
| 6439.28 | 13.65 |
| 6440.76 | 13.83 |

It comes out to -1.3 AA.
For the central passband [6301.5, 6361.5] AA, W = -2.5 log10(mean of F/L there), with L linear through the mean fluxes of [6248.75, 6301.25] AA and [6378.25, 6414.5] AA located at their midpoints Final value -0.14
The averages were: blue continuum 10.1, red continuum 12.4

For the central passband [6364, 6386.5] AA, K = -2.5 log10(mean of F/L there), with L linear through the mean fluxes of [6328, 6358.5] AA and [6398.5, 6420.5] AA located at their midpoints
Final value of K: 0.10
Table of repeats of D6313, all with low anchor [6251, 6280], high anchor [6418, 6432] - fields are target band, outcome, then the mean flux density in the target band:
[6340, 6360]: -1.4 AA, 13.1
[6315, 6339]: -2.7 AA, 12.8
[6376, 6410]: 3.2 AA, 12.2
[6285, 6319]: -1.7 AA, 11.4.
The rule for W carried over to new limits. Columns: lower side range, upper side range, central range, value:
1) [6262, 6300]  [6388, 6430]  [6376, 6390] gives 0.12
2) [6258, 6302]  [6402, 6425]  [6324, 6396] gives -0.02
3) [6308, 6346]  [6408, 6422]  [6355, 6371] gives 0.03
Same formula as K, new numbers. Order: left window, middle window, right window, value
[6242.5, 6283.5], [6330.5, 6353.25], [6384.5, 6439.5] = -0.12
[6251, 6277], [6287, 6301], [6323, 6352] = 0.04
